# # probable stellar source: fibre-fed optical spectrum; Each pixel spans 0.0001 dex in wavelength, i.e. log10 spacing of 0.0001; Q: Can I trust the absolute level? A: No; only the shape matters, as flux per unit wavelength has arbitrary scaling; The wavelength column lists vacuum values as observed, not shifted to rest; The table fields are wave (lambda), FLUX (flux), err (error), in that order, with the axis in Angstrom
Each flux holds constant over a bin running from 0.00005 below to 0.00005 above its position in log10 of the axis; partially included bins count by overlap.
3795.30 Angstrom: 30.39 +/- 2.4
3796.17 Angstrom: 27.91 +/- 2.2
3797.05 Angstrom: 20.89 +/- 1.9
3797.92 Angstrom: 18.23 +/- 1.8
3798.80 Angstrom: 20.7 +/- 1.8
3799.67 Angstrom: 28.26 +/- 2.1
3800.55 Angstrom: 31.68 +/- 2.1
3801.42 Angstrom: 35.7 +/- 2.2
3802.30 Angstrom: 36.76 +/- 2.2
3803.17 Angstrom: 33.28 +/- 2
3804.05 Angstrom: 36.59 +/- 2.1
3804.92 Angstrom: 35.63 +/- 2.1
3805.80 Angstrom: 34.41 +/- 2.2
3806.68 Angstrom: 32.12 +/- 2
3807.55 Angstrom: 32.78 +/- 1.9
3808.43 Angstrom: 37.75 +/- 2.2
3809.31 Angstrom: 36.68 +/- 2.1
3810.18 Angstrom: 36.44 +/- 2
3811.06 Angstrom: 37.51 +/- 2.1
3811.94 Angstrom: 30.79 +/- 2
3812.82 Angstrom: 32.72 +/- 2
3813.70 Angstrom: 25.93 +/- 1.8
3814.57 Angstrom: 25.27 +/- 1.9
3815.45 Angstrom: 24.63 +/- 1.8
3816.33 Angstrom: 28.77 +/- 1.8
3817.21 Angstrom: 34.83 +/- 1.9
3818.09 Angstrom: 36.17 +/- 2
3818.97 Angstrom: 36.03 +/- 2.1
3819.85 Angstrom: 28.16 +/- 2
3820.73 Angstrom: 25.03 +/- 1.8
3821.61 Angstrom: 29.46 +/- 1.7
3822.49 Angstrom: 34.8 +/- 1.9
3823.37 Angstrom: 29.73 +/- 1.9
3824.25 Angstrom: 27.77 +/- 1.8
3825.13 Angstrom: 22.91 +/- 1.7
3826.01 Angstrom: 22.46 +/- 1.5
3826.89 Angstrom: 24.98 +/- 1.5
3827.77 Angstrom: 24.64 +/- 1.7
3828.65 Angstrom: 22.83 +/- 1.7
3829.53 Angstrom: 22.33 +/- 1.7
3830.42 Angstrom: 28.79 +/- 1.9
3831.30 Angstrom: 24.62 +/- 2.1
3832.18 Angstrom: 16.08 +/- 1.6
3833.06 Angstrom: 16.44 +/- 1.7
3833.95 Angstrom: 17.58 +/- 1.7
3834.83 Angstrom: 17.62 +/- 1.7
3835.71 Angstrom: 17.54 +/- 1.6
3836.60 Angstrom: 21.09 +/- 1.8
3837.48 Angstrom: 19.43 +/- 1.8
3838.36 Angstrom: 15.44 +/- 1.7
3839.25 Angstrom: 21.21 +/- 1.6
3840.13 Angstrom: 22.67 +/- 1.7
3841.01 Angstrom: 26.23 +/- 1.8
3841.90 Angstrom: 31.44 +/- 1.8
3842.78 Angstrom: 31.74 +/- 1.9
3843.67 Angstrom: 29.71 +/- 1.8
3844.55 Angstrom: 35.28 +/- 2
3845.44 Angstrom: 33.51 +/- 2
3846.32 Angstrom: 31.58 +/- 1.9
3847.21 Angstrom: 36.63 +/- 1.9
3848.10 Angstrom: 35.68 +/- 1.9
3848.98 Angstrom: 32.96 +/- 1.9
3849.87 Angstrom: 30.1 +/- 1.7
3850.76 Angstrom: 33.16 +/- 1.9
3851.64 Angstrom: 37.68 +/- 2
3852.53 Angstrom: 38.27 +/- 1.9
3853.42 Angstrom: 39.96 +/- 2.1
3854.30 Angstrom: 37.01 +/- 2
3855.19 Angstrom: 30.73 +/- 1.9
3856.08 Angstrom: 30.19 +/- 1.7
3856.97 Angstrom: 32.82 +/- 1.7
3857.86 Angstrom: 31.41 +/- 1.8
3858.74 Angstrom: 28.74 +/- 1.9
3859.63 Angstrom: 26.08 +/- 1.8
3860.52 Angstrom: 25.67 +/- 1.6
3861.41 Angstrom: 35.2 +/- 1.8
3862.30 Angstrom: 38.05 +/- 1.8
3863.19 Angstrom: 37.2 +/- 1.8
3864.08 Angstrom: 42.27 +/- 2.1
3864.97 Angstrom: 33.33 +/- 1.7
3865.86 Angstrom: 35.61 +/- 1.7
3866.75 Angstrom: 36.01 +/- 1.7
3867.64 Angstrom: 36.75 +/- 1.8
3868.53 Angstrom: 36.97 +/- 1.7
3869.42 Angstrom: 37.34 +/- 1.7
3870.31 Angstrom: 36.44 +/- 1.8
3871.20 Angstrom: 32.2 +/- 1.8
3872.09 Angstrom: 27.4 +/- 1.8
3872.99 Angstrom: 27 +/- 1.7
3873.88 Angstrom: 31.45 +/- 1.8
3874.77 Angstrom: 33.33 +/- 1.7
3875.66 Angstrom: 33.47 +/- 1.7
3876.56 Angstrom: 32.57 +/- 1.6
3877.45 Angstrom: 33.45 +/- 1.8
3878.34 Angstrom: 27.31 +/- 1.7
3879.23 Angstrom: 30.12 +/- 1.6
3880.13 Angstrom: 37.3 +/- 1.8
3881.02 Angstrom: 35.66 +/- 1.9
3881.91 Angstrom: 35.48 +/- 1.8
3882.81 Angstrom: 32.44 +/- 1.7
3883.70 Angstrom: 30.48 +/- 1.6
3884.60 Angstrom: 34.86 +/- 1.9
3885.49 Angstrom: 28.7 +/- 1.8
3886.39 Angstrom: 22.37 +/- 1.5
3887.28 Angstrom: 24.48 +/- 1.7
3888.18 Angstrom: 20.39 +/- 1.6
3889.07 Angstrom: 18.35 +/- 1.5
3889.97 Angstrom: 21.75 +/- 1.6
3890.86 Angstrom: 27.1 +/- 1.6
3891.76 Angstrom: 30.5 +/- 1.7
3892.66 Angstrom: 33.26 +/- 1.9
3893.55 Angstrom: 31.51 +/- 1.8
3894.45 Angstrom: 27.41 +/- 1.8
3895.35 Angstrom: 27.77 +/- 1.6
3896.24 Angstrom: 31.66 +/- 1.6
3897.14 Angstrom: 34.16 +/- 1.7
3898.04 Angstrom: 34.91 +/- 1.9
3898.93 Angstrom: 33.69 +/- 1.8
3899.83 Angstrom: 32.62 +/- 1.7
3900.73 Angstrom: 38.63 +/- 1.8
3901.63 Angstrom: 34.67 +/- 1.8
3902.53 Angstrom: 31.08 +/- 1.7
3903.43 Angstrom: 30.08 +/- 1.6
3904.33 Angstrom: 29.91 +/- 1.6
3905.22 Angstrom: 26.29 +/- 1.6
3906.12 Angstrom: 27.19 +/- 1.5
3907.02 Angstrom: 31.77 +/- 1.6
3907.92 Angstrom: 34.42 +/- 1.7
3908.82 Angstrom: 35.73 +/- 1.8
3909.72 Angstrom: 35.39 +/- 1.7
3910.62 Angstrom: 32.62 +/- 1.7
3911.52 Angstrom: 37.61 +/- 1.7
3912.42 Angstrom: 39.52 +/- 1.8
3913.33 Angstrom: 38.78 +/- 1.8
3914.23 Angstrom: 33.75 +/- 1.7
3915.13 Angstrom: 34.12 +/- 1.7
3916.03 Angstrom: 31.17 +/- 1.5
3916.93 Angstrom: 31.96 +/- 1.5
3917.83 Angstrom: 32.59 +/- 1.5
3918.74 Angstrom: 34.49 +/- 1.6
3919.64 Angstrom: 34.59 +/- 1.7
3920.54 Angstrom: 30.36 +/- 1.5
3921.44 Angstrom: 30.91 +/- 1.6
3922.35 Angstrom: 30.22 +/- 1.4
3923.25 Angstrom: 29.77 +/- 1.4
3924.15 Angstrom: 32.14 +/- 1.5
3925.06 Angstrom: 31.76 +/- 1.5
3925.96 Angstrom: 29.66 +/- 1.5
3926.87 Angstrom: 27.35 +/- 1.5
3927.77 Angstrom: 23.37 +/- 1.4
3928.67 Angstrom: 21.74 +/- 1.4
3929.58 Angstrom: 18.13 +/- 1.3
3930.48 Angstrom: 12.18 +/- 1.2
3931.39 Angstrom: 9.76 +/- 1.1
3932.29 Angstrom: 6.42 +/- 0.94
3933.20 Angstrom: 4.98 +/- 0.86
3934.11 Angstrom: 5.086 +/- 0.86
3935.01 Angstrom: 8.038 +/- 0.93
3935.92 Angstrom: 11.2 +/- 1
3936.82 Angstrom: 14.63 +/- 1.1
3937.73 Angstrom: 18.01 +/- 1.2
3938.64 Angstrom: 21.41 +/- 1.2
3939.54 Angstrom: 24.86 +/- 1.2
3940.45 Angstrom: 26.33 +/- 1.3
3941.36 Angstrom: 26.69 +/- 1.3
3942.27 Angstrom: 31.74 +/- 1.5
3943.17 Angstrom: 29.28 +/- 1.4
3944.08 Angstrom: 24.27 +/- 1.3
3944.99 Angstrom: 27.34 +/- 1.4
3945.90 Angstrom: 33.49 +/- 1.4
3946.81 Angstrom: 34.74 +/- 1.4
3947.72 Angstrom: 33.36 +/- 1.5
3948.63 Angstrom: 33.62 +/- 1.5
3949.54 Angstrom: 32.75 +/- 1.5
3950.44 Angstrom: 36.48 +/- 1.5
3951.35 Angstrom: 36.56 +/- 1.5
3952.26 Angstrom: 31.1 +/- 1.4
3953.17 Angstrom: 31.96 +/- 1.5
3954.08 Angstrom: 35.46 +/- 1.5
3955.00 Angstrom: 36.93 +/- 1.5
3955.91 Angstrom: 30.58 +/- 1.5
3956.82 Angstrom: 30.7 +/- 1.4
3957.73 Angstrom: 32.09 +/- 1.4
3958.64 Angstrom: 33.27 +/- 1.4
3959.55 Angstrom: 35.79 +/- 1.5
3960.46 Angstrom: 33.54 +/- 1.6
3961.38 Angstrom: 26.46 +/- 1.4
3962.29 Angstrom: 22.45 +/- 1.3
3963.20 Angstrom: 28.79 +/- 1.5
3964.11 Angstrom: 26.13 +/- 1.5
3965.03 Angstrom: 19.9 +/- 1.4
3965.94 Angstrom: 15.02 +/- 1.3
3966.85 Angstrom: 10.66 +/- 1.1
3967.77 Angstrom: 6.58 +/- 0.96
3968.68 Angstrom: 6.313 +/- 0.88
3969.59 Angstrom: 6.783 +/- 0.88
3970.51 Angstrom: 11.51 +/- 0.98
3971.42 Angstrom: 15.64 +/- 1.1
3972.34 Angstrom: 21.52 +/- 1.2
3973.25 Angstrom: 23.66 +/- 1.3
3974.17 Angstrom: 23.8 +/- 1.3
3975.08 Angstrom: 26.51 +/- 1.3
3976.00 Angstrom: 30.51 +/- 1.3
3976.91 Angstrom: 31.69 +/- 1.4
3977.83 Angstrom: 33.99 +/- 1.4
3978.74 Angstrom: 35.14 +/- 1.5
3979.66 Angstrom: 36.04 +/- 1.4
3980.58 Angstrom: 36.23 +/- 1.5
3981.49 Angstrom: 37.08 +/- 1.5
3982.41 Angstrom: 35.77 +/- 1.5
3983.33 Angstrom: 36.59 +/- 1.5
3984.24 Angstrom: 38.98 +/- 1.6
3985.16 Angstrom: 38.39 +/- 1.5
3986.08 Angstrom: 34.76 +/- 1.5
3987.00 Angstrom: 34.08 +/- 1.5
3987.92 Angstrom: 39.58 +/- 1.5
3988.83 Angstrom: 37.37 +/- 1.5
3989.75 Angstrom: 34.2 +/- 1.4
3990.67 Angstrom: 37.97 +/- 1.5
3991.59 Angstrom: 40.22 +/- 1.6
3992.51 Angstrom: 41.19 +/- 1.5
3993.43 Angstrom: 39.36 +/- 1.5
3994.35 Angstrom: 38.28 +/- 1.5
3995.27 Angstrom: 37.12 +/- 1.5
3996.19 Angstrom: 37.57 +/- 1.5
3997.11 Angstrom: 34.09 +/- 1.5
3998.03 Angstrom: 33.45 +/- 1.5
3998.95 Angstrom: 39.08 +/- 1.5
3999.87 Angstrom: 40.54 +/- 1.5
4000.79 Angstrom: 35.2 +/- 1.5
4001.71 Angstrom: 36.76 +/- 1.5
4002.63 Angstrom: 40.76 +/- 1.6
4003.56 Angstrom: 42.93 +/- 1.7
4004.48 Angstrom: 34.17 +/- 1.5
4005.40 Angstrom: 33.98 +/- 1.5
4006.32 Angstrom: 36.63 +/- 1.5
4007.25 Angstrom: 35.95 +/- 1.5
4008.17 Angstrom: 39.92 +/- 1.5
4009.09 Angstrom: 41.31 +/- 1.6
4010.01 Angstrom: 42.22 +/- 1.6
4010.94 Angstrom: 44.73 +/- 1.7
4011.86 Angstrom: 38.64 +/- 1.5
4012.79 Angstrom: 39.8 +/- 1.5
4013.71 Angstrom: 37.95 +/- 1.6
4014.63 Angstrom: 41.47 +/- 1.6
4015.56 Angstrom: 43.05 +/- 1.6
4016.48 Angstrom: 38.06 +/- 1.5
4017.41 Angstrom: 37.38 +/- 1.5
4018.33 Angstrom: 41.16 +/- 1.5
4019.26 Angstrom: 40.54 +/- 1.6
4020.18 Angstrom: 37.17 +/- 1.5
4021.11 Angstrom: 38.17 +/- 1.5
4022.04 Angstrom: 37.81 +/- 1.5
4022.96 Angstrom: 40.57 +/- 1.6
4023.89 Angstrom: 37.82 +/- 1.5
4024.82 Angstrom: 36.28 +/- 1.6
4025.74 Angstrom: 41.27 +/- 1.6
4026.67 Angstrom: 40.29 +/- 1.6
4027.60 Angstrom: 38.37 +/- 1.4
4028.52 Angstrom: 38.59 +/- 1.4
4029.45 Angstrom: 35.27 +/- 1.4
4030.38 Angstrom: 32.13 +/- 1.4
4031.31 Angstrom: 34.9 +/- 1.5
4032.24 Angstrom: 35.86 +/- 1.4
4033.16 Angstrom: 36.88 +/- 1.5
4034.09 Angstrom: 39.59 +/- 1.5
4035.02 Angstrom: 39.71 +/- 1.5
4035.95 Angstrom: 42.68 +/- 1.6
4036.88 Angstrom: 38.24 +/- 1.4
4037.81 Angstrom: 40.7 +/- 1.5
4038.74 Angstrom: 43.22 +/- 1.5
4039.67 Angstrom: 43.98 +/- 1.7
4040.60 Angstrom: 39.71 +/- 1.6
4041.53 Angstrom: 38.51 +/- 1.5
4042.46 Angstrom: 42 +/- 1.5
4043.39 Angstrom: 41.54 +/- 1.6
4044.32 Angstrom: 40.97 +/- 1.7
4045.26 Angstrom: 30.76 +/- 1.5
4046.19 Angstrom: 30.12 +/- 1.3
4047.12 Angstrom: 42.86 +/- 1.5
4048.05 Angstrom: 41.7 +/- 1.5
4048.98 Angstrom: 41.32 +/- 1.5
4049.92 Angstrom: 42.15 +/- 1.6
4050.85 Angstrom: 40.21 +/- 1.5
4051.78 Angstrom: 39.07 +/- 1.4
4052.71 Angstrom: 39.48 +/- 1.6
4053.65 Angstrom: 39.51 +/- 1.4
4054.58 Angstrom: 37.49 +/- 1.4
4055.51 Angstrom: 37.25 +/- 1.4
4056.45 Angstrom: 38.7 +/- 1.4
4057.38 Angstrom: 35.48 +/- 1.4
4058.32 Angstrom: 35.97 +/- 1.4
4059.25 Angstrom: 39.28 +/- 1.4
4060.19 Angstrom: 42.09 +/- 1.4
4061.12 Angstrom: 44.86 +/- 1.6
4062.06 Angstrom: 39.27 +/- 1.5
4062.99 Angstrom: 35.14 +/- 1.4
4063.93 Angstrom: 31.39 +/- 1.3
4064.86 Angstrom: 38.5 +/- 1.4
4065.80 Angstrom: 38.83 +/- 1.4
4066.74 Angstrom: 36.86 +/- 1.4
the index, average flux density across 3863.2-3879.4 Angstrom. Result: 33.7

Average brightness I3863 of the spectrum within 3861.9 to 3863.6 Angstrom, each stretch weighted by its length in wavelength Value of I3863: 37.6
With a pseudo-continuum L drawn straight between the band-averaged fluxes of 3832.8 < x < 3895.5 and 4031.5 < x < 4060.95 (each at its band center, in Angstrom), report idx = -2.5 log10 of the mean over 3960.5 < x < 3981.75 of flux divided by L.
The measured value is 0.46 mag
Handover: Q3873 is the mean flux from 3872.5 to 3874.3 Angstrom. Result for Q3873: 29.1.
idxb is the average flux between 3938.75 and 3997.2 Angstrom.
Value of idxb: 30.1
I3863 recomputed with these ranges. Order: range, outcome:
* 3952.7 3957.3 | 33.1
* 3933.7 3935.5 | 6.69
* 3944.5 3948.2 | 32.1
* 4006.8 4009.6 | 39.3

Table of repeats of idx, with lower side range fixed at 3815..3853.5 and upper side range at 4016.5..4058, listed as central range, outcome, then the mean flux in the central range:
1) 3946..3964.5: 0.07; 32.2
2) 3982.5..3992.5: -0.04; 37.3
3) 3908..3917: -0.11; 35.2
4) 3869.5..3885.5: -0.09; 32.4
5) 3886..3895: 0.19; 25.8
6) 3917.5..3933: 0.28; 25.2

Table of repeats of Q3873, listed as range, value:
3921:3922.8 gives 30.5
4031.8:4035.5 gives 38.1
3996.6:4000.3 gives 36.8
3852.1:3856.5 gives 35.2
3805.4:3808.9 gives 34.3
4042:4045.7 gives 38.8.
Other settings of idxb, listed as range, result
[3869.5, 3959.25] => 29.1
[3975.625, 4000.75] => 36.6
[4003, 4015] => 39.2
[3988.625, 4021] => 38.6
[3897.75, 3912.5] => 33.1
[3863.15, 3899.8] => 31.5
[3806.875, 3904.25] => 30.2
